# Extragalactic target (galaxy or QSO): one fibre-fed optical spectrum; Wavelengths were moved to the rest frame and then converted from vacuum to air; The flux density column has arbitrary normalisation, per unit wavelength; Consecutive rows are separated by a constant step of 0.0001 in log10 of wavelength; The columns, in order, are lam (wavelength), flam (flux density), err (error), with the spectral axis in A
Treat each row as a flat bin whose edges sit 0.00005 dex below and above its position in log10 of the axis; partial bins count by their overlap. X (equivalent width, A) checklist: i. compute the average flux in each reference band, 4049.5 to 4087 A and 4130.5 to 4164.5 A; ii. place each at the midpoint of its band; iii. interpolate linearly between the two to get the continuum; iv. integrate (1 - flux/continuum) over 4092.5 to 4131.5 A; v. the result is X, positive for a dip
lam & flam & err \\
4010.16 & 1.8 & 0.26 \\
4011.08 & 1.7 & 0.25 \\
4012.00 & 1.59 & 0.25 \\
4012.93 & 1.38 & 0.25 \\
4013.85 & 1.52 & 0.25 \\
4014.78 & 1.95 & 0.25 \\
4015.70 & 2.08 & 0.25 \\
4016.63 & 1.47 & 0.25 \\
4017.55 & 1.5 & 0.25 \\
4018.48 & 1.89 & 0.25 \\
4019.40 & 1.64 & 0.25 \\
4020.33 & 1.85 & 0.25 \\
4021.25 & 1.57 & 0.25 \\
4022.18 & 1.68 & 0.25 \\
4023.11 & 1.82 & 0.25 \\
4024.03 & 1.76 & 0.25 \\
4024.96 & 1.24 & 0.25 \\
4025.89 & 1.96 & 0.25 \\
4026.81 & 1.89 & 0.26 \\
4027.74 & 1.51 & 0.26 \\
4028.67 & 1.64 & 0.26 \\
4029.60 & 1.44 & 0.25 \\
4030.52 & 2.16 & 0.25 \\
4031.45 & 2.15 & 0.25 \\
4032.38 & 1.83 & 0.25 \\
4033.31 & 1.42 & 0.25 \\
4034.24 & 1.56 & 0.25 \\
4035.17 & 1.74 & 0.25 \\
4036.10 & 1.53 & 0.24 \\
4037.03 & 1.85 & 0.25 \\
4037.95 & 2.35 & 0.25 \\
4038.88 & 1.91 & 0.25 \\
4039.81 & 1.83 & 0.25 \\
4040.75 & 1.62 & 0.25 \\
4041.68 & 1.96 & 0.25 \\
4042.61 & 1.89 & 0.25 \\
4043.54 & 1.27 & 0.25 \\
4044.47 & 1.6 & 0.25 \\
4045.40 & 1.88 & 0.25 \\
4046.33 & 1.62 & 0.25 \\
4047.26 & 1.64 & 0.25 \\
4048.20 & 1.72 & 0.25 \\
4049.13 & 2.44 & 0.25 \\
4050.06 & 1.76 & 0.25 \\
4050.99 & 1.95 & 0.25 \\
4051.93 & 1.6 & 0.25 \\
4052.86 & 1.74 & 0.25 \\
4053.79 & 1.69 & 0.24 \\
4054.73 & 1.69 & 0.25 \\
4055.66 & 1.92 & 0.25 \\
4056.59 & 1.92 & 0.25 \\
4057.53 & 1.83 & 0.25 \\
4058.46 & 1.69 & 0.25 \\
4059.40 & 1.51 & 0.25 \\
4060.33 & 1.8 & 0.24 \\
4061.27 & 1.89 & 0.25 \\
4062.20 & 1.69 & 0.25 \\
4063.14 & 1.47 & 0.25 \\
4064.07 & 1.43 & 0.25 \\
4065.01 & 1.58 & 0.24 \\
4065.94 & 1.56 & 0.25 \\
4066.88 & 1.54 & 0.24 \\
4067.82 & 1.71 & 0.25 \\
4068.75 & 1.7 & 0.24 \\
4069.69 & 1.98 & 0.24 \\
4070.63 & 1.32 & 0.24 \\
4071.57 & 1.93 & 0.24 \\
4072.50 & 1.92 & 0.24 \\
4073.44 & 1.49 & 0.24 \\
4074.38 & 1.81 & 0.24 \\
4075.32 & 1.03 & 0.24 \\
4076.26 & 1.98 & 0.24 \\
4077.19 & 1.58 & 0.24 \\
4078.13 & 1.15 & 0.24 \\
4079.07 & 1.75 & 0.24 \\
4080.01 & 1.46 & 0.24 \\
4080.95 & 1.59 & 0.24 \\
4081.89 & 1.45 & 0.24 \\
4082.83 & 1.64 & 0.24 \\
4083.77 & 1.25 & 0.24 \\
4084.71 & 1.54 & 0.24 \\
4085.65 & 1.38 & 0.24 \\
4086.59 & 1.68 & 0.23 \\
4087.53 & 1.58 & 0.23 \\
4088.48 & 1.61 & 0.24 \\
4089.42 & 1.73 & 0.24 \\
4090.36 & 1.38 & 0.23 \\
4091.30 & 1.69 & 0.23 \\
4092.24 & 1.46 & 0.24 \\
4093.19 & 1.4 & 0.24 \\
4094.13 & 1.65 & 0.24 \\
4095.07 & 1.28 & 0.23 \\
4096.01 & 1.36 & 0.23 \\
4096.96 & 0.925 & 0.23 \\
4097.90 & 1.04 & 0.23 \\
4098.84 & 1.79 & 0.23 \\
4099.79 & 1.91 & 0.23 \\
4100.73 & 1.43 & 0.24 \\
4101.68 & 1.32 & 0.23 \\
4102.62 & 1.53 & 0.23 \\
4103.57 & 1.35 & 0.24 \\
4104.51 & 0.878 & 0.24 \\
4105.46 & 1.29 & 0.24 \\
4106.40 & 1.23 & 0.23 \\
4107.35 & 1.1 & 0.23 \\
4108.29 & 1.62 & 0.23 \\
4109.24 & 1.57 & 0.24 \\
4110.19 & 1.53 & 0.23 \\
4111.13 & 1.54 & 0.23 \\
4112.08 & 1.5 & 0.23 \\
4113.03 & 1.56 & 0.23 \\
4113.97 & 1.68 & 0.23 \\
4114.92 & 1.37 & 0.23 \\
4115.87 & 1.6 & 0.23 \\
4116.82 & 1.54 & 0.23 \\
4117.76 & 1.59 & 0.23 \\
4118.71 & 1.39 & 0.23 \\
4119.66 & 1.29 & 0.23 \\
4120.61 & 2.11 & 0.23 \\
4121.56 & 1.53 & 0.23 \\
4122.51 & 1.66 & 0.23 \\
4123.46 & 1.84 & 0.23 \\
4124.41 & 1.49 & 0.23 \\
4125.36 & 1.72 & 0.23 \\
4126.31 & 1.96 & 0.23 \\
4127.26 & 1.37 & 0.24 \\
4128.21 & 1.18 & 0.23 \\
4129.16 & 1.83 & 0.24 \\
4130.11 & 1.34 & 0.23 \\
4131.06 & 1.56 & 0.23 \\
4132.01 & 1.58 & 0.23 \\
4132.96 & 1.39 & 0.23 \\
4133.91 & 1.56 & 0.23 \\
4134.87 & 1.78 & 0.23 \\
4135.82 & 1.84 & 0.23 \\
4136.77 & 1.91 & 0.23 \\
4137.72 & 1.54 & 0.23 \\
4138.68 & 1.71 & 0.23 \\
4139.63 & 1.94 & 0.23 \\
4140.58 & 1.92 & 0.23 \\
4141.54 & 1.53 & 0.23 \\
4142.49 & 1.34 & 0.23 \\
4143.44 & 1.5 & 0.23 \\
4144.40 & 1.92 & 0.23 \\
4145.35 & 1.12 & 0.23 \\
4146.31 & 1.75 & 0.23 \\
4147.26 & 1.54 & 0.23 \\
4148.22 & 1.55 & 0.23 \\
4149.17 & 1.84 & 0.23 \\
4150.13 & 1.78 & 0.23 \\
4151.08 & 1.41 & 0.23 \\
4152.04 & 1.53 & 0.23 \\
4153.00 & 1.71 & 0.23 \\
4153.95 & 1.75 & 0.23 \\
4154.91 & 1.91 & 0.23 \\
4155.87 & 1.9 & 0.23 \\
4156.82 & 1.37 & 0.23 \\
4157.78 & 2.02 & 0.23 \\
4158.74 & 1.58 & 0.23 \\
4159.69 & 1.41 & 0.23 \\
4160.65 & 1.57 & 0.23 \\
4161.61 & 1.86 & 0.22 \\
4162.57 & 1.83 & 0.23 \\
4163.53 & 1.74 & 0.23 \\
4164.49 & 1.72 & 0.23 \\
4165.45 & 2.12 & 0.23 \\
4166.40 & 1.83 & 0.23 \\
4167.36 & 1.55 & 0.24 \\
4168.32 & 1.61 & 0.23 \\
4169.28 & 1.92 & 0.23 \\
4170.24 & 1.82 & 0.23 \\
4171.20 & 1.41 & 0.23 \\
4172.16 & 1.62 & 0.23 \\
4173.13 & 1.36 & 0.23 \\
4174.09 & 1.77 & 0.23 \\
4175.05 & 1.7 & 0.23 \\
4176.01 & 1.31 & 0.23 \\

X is 4.0 A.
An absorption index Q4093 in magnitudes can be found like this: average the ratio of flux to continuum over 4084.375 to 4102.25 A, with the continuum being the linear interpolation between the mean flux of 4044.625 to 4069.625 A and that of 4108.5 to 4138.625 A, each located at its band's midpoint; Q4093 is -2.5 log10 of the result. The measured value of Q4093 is 0.121 mag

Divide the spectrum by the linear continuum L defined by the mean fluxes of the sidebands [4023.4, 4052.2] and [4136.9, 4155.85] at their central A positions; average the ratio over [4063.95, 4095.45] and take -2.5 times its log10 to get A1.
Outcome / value 0.10 mag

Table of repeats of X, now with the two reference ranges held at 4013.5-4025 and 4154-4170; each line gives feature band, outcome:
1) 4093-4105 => 2.5 A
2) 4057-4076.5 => 0.7 A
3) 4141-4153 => 1.2 A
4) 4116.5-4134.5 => 1.7 A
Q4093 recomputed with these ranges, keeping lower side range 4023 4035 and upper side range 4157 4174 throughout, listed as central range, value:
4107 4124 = 0.10 mag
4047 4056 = -0.06 mag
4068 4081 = 0.06 mag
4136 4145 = 0.00 mag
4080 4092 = 0.12 mag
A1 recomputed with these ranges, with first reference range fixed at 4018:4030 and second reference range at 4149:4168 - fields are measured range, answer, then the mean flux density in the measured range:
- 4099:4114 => 0.184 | 1.44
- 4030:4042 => -0.092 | 1.84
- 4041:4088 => 0.020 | 1.66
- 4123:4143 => 0.050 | 1.63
